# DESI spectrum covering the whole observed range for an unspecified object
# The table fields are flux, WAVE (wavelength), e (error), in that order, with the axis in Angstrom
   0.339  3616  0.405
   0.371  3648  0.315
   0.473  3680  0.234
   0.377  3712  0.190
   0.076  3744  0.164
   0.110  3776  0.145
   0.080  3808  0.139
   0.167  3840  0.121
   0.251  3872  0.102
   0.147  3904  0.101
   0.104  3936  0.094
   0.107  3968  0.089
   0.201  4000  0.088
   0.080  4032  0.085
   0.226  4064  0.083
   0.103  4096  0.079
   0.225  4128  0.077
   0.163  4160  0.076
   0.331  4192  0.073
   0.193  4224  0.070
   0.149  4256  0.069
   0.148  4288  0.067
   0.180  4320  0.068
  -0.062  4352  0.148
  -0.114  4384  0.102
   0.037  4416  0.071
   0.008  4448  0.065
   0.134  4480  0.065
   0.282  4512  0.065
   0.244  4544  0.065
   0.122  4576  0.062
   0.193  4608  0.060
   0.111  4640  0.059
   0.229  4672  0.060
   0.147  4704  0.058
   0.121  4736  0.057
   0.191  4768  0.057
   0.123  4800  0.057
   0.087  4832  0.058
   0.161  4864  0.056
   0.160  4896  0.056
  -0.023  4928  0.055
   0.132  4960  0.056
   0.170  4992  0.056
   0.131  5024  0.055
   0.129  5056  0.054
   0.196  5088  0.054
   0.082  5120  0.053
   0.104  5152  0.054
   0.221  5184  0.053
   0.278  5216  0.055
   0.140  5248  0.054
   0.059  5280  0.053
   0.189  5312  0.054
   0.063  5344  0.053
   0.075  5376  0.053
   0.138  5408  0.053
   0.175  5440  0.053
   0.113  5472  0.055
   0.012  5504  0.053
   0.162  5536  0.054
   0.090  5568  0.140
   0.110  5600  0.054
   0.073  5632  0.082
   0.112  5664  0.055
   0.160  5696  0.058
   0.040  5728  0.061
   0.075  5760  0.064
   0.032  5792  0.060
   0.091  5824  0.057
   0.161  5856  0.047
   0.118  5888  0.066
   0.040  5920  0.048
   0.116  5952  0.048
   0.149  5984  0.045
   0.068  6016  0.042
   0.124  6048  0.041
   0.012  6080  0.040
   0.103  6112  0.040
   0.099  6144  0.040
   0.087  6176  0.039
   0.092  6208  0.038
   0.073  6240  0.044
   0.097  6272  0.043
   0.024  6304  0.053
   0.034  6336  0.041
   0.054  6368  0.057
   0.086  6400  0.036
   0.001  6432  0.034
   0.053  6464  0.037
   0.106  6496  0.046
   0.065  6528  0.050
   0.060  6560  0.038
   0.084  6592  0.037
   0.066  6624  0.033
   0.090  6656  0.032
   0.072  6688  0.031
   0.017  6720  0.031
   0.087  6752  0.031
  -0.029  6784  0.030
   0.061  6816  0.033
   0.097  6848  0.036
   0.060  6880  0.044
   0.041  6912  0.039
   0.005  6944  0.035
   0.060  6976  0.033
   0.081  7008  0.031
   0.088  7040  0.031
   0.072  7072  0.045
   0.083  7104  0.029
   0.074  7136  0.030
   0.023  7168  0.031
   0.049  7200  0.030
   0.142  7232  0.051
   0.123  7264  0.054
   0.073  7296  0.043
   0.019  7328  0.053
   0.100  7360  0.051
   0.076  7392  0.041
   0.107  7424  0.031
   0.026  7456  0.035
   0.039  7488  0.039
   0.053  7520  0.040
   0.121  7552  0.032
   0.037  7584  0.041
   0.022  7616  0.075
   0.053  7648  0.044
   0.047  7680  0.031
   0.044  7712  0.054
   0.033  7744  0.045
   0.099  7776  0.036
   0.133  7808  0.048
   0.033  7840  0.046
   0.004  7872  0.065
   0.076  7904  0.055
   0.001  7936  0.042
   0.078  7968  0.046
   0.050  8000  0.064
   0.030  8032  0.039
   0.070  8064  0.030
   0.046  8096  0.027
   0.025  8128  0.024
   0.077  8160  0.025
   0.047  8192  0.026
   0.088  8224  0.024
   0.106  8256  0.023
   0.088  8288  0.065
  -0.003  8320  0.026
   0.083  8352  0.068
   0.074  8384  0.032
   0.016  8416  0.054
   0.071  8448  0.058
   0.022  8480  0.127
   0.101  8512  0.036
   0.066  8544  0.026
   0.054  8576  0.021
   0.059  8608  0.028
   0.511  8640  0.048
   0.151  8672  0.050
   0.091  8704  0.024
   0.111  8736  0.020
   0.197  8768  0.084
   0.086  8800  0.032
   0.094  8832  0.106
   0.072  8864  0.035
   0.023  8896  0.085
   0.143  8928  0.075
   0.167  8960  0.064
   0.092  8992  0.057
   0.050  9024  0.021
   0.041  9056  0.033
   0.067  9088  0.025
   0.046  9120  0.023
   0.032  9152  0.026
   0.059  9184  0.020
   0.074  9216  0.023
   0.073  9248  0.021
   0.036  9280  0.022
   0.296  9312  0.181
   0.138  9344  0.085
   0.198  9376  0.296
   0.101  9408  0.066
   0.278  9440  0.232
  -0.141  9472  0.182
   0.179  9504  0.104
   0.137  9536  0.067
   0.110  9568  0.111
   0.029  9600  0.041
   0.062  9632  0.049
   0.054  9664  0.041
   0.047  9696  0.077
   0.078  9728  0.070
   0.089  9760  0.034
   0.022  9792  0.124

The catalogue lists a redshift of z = 1.317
